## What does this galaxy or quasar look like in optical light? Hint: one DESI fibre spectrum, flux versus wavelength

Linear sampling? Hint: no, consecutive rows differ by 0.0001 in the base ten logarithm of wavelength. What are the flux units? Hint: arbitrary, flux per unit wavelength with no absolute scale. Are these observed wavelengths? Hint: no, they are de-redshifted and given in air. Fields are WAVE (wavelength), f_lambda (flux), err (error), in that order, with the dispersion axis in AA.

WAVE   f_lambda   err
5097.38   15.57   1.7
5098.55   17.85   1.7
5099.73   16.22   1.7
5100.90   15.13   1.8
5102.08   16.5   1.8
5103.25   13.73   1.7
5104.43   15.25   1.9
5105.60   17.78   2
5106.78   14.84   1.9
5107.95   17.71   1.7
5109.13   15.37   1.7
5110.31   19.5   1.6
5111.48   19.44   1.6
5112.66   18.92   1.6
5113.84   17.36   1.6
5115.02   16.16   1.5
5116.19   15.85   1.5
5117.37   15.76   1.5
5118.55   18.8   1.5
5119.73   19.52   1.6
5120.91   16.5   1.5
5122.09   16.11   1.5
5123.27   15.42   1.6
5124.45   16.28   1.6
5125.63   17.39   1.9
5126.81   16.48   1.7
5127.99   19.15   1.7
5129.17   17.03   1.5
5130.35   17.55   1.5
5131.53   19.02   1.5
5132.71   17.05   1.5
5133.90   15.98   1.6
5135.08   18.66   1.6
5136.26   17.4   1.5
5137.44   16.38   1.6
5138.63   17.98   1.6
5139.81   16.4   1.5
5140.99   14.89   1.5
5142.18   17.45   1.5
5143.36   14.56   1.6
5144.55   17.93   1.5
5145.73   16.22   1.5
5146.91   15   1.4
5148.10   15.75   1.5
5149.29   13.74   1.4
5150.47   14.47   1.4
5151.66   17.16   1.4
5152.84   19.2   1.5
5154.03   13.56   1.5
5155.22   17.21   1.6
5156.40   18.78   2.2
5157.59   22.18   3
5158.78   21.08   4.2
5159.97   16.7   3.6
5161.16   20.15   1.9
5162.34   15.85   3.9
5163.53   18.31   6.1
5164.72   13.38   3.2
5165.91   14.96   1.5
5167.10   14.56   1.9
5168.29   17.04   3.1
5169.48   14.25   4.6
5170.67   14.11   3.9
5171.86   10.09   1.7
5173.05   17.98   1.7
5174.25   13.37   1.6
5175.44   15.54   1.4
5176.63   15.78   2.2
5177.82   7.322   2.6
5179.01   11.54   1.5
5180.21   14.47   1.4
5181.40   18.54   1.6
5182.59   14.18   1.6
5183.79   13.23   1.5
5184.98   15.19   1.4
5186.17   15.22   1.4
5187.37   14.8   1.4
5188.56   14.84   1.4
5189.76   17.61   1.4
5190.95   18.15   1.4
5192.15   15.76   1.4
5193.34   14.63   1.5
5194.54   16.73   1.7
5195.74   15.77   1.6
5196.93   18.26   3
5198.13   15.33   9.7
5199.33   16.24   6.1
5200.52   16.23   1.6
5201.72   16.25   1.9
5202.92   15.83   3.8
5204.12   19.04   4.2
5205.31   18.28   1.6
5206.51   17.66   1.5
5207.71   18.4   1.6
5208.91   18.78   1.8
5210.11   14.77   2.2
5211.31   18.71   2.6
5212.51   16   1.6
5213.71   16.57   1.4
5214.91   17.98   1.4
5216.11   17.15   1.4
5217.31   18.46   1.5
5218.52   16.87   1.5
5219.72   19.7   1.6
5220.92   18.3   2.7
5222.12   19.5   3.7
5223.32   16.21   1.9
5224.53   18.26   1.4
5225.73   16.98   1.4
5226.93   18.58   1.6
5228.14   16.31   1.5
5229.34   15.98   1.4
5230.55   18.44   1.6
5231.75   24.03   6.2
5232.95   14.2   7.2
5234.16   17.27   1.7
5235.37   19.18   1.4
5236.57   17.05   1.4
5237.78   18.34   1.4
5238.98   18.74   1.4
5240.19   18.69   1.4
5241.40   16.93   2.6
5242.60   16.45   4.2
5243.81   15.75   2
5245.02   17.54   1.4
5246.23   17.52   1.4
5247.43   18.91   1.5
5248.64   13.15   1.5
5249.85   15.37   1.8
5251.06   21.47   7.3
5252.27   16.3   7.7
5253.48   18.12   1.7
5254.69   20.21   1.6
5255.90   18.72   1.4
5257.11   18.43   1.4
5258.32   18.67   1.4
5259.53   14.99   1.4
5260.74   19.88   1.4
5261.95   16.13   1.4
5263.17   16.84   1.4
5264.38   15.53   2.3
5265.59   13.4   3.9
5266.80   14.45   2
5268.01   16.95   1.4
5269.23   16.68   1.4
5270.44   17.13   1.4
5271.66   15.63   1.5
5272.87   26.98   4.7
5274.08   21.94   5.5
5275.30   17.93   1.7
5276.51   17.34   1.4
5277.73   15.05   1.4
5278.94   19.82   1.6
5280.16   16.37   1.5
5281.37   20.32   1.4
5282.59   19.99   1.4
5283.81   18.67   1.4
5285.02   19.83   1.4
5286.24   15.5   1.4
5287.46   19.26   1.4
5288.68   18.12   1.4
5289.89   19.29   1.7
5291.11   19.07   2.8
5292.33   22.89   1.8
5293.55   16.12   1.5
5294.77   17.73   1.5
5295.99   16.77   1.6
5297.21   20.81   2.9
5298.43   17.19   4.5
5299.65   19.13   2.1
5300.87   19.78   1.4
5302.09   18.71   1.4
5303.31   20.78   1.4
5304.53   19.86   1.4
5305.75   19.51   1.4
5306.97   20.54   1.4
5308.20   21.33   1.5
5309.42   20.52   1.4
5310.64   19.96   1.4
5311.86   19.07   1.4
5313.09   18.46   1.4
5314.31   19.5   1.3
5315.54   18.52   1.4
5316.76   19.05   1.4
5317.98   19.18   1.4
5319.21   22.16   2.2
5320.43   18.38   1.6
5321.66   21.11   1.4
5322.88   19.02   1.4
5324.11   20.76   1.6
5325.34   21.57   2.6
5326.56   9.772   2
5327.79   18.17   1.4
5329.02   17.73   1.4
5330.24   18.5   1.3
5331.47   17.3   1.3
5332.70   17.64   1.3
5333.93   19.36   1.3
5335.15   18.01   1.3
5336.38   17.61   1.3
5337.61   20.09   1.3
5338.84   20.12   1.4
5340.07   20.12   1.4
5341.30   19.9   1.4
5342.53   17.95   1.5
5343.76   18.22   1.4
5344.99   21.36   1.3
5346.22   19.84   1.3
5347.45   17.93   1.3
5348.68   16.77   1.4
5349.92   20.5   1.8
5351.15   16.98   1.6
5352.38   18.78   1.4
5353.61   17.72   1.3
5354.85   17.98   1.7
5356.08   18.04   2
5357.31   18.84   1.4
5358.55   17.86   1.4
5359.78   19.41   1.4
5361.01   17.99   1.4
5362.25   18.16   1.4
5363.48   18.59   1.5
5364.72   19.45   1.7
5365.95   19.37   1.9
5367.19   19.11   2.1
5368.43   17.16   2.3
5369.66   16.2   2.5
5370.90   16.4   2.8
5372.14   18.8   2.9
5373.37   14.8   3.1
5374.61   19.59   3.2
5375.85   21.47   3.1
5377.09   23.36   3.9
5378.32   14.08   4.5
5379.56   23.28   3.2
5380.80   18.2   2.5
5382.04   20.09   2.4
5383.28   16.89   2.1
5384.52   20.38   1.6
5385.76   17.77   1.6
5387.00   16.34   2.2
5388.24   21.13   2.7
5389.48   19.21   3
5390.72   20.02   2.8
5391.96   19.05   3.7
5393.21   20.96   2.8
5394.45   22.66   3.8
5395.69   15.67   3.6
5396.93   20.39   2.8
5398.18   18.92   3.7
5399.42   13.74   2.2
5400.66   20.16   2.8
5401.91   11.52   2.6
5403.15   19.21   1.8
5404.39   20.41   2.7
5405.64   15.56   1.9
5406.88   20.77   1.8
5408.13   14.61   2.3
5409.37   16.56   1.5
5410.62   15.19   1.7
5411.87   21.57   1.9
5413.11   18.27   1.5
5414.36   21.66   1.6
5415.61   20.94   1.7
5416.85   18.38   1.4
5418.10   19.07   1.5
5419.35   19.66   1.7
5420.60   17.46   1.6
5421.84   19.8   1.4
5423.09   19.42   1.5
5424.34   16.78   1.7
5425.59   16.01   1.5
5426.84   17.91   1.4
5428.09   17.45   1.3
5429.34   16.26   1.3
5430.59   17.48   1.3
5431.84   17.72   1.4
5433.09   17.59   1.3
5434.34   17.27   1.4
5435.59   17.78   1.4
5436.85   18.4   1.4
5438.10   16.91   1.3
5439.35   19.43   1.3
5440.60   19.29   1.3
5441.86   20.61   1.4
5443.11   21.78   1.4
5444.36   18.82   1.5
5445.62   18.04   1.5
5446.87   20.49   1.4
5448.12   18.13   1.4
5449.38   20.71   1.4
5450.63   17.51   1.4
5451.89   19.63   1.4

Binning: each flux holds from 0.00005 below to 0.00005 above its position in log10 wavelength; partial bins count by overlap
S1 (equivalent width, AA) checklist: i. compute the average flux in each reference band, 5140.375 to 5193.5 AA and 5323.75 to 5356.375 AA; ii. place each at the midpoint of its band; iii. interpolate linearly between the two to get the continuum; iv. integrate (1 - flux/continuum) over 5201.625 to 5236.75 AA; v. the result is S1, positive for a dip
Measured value -2.50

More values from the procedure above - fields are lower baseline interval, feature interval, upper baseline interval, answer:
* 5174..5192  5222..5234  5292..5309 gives -0.94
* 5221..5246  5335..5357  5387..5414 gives -0.79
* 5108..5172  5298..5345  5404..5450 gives -3.24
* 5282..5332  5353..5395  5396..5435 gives -1.05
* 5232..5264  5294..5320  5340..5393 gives -1.85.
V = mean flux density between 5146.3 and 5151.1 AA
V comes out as 14.8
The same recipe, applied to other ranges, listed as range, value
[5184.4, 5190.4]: 15.6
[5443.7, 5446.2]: 18.5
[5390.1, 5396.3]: 19.7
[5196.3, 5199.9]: 16.6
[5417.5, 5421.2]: 18.7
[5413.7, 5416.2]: 21.2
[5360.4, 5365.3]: 18.5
